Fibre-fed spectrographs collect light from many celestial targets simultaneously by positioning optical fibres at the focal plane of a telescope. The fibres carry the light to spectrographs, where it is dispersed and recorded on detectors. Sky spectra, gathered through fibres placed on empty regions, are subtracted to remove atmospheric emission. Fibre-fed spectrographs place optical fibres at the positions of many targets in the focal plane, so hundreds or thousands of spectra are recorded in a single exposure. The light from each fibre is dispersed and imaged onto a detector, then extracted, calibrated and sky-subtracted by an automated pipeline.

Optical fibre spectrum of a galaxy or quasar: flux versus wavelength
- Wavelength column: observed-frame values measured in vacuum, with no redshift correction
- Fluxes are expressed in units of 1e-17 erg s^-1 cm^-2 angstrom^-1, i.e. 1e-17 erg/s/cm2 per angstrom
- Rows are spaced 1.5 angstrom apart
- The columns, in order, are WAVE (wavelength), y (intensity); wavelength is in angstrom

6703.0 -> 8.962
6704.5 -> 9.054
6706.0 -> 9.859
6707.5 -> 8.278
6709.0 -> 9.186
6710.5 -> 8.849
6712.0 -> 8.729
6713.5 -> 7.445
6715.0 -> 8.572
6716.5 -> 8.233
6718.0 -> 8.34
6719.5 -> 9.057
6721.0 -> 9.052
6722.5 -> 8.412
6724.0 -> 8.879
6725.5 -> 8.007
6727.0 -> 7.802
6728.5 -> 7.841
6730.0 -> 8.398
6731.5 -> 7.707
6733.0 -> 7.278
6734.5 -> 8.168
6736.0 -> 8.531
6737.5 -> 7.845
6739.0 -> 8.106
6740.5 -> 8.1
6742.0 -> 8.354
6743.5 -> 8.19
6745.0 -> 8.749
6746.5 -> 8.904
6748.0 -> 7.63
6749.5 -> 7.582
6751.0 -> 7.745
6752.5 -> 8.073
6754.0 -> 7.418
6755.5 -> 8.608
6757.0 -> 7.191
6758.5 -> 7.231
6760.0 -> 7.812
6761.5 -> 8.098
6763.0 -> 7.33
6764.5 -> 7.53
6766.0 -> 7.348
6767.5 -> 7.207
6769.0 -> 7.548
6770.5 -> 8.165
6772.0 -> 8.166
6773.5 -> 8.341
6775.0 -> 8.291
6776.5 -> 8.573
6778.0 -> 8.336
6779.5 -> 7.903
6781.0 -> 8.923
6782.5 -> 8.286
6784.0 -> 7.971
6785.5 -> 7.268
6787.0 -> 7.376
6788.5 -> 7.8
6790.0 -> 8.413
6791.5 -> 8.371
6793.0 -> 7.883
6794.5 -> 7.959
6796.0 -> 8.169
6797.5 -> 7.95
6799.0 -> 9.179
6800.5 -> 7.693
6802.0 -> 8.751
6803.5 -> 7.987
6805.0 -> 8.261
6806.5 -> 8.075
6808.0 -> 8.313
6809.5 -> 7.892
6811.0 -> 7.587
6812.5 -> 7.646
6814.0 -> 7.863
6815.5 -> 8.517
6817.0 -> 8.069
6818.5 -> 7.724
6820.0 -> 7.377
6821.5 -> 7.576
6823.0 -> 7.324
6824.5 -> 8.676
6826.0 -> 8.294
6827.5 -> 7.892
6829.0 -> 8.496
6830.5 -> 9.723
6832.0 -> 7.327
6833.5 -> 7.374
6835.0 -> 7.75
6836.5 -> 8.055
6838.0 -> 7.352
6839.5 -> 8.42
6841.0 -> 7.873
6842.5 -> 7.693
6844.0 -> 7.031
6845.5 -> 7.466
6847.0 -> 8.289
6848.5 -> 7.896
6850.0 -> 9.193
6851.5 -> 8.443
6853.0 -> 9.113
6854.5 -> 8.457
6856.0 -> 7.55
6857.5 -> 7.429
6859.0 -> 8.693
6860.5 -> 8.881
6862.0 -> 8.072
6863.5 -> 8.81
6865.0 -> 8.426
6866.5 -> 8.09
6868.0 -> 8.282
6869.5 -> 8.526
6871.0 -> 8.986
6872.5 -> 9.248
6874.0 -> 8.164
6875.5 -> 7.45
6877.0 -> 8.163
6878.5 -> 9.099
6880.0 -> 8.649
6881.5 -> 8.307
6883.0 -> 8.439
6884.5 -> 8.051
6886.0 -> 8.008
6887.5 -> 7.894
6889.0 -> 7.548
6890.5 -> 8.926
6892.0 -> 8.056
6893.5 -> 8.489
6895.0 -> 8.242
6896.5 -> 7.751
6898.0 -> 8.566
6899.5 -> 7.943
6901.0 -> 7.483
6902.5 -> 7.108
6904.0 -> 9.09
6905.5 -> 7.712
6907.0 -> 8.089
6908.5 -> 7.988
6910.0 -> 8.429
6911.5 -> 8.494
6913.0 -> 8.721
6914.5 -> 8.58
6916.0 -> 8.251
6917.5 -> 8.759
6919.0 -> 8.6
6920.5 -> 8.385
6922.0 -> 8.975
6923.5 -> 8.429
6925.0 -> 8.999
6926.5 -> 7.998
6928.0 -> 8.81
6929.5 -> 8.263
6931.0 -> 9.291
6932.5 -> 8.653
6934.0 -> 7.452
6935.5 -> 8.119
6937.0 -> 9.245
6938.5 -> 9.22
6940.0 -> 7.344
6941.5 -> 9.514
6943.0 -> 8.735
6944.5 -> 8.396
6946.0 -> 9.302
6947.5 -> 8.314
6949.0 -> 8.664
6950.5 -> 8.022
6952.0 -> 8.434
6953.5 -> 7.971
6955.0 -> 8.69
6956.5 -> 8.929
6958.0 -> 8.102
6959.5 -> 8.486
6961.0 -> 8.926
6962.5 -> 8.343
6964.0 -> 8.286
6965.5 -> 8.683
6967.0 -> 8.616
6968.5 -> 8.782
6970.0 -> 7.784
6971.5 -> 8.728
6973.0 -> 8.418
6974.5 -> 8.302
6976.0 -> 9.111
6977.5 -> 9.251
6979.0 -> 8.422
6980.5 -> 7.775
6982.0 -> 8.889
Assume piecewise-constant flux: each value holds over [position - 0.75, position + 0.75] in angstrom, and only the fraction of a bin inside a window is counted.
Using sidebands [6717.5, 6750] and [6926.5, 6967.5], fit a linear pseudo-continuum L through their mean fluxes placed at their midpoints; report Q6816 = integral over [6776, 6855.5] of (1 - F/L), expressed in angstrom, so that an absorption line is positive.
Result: 2.6 angstrom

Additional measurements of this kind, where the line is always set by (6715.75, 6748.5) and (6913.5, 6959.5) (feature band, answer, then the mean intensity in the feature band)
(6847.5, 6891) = 0.43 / 8.37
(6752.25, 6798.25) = 2.22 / 7.92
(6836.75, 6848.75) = 0.94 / 7.76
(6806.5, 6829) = 1.19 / 7.94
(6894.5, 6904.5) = 0.59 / 7.99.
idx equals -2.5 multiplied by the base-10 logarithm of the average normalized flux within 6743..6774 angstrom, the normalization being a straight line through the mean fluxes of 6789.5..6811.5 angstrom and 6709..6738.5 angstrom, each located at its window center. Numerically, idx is 0.05 mag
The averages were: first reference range 8.29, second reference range 8.17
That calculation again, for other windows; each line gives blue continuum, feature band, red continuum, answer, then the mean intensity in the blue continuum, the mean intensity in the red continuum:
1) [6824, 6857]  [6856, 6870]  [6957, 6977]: -0.018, 8.1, 8.52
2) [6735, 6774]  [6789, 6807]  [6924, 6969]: -0.022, 7.91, 8.55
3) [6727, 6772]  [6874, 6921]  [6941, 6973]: 0.016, 7.89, 8.55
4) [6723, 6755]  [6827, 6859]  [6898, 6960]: 0.029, 8.07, 8.44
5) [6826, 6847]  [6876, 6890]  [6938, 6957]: -0.007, 7.91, 8.57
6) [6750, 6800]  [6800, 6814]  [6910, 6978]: 0.006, 7.95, 8.56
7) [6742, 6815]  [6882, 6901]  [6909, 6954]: 0.035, 8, 8.55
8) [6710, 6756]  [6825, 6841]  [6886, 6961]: 0.032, 8.21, 8.4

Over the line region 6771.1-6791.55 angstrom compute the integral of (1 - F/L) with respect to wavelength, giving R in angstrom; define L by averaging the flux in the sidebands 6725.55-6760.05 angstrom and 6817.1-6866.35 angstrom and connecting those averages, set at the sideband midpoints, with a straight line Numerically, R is -0.3 angstrom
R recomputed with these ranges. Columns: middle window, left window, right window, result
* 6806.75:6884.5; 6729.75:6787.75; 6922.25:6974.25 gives 0.6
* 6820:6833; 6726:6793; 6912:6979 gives 0.1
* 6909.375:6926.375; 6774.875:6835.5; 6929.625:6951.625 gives -0.2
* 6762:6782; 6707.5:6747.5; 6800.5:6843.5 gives 0.5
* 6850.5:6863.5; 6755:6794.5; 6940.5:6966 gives -0.3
